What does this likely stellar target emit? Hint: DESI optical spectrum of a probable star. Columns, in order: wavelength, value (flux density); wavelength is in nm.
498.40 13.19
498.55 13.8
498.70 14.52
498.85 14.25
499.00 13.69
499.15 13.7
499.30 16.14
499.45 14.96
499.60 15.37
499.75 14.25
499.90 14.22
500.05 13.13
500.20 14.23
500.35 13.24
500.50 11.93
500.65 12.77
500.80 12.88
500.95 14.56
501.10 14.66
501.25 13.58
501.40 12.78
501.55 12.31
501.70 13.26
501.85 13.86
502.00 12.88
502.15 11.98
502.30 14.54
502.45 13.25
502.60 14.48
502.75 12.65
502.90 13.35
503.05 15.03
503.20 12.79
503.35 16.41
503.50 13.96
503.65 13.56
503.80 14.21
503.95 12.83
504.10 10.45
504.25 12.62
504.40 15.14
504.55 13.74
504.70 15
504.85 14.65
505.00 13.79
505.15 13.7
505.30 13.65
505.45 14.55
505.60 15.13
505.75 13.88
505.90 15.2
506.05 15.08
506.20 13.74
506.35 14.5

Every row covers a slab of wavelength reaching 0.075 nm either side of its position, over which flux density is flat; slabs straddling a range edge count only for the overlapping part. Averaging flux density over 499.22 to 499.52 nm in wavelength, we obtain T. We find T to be 15.5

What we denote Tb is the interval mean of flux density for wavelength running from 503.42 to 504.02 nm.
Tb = 13.7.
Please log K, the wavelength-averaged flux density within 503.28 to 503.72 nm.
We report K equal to 14.6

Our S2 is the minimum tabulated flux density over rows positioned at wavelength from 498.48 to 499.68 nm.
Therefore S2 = 13.69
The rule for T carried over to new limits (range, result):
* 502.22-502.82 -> 13.7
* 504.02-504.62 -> 13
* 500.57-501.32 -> 13.7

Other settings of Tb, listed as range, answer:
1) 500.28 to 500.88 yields 12.7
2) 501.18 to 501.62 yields 12.9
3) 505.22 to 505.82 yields 14.3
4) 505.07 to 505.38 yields 13.7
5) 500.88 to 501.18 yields 14.6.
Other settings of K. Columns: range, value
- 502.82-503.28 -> 13.7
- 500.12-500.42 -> 13.7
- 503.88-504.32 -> 11.9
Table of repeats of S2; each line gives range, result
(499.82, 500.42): 13.13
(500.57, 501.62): 12.31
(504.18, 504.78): 12.62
